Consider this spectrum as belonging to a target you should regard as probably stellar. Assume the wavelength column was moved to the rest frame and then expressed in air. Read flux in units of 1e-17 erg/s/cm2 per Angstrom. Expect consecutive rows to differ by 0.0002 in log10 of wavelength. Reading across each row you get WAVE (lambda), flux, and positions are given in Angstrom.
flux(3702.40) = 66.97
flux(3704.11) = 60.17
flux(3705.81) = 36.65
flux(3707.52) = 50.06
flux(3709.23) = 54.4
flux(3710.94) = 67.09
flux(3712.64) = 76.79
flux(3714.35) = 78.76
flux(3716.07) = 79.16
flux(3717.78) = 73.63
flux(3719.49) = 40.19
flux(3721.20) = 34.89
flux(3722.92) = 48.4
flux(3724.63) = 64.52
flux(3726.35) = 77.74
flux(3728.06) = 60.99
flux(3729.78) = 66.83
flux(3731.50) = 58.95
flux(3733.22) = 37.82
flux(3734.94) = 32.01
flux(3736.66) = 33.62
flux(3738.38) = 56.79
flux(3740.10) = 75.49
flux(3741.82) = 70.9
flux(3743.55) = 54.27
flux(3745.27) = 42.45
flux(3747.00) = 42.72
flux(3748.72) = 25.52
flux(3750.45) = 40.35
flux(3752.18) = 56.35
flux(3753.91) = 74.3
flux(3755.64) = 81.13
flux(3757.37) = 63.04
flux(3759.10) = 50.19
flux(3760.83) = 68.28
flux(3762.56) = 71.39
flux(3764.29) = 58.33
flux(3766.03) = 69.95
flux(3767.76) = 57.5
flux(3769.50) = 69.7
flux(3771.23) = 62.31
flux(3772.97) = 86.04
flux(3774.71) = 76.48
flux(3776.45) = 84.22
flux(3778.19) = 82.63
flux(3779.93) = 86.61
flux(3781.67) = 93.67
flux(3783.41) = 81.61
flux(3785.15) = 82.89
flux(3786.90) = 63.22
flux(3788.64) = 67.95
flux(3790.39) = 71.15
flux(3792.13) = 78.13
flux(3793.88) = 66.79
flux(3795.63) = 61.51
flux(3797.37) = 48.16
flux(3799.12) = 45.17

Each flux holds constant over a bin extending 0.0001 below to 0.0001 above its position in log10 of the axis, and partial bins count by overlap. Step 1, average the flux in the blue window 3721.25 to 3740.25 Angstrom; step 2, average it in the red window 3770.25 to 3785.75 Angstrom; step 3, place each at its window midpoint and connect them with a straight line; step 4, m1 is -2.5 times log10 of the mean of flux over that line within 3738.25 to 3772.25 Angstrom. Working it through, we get 0.15 mag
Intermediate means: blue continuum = 54.1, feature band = 59.7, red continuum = 81.8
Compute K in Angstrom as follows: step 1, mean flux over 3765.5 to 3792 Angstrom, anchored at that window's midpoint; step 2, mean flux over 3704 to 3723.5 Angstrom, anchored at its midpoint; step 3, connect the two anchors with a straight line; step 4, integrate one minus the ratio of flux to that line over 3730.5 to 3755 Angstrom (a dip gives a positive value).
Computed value 5.8 Angstrom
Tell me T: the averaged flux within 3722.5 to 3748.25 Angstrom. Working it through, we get 54.6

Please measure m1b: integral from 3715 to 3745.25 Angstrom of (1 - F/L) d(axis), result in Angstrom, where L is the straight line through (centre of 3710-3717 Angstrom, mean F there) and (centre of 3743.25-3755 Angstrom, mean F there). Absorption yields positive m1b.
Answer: 2.7 Angstrom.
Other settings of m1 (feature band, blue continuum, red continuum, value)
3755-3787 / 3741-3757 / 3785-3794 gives -0.15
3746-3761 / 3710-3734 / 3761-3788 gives 0.26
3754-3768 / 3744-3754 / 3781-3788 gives -0.17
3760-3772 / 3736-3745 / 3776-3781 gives 0.16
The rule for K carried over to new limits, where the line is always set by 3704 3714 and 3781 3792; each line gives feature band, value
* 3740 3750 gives 2.6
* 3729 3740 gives 2.6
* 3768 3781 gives -0.7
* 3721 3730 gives 0.3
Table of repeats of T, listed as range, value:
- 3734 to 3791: 64.6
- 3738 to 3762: 57.5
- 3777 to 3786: 85.5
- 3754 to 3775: 67.9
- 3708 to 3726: 62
